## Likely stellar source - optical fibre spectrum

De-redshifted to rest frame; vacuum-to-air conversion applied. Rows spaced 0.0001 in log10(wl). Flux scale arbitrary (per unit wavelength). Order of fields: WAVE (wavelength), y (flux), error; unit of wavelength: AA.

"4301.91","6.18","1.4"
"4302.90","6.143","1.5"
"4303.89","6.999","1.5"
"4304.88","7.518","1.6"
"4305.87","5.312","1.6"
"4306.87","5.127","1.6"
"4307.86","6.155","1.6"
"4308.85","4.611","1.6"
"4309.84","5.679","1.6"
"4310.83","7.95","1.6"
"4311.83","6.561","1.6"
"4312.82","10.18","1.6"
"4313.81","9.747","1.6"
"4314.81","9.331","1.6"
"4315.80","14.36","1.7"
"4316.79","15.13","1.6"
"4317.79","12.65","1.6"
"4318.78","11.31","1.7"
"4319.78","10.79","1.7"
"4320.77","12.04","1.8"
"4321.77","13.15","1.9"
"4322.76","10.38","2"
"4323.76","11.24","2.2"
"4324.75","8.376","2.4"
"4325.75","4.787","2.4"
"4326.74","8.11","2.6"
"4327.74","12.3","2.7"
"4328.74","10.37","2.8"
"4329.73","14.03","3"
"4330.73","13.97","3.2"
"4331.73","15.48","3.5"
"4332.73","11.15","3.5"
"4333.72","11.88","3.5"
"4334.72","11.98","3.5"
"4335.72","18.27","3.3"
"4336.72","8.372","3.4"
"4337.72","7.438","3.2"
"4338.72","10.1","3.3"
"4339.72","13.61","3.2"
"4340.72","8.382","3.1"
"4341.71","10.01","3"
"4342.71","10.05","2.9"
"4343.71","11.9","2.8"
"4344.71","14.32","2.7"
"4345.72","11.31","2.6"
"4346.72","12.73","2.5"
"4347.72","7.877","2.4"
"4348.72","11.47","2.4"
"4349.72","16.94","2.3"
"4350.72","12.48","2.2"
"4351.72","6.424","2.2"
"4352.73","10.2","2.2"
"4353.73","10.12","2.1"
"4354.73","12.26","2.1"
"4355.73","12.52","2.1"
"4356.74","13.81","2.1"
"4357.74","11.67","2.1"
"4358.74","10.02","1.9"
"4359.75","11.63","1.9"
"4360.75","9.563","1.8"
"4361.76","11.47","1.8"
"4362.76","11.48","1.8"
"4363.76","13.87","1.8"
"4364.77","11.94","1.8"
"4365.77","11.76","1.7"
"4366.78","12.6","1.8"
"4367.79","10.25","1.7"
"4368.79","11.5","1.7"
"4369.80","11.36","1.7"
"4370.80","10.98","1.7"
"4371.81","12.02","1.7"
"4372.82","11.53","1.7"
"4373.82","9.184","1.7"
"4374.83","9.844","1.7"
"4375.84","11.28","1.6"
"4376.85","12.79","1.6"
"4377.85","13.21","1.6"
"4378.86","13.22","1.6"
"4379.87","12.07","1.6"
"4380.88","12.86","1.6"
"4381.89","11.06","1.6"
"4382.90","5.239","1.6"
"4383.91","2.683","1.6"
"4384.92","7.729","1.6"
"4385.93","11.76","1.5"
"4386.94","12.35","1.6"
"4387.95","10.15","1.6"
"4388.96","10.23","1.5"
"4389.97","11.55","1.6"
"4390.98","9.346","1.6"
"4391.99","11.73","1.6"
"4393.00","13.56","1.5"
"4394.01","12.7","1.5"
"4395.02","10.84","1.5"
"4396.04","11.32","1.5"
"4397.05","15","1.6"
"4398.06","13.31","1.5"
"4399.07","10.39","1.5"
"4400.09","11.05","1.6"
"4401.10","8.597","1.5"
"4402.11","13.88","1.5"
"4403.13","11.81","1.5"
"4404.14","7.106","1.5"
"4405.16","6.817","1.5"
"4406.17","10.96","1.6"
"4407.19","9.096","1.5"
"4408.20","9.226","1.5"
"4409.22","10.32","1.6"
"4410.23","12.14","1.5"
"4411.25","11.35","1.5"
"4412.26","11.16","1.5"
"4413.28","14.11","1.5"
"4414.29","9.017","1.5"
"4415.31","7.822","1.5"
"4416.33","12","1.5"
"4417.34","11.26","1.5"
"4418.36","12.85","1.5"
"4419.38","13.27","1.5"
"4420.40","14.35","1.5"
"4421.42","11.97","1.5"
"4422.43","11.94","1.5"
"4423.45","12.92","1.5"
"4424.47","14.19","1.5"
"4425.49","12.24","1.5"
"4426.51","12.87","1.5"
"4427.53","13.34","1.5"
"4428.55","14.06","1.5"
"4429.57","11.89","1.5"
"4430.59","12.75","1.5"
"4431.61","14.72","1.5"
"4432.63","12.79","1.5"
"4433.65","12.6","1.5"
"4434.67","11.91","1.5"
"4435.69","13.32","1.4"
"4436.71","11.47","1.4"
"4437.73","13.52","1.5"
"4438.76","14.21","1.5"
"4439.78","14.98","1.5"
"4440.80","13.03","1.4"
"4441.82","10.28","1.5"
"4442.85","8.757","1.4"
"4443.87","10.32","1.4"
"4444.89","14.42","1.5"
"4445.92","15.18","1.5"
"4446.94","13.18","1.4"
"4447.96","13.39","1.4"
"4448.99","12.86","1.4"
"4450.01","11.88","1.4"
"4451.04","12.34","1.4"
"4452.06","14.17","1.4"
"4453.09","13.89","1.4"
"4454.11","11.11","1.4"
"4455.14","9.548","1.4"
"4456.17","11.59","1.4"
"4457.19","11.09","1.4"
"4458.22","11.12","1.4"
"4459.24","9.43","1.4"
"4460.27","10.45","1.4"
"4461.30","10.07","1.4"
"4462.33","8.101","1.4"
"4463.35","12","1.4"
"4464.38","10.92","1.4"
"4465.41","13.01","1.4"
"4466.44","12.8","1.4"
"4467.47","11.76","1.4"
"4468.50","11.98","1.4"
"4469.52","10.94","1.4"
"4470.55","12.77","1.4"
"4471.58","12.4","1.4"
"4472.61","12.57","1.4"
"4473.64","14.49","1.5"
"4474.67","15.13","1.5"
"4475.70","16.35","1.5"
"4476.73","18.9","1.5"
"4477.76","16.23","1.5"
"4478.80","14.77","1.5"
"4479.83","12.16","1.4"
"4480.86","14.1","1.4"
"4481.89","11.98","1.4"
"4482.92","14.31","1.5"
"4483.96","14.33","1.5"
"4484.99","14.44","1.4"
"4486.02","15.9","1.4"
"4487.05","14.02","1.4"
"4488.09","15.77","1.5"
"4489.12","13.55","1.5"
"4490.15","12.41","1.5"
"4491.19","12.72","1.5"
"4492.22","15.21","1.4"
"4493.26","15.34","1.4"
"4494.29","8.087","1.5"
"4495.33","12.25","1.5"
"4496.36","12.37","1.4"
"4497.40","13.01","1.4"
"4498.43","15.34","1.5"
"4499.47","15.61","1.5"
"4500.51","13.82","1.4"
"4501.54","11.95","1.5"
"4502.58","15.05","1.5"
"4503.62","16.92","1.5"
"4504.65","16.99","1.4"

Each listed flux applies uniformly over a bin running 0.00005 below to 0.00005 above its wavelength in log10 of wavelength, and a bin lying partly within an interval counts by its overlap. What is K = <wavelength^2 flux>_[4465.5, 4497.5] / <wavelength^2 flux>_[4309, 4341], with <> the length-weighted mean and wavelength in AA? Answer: 1.3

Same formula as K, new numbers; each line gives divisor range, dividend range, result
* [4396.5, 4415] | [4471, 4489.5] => 1.39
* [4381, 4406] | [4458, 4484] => 1.27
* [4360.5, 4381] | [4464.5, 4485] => 1.23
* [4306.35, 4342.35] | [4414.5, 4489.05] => 1.30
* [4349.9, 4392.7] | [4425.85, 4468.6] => 1.15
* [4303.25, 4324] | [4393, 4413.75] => 1.24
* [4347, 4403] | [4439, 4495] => 1.19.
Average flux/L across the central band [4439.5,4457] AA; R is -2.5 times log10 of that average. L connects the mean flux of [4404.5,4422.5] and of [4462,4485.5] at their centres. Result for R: 0.00 mag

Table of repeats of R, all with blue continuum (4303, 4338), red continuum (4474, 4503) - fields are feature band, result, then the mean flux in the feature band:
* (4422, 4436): -0.025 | 13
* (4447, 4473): 0.147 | 11.7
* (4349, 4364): -0.065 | 11.6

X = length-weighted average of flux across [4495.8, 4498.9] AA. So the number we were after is 13.6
